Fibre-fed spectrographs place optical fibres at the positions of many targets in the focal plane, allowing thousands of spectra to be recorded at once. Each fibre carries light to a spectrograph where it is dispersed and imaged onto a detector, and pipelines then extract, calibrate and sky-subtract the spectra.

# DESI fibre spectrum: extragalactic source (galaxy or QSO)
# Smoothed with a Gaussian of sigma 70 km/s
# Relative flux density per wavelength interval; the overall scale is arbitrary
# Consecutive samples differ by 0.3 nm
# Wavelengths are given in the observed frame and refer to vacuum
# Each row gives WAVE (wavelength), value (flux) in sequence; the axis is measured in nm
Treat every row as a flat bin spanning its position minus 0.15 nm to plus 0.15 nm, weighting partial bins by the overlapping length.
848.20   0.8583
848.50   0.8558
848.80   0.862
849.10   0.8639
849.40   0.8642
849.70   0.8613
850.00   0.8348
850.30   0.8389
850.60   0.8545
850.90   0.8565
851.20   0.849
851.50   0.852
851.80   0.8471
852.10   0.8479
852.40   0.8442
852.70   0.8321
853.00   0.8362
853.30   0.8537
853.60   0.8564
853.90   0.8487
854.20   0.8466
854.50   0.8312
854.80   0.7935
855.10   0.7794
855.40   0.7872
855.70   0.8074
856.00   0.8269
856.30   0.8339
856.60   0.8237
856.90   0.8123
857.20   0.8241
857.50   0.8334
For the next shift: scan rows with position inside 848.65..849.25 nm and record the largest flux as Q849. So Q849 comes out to 0.8639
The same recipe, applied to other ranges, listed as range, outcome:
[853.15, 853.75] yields 0.8564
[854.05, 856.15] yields 0.8466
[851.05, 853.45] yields 0.8537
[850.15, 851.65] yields 0.8565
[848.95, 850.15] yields 0.8642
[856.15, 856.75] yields 0.8339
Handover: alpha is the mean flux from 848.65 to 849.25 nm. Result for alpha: 0.863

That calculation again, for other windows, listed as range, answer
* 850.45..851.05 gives 0.856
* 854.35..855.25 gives 0.801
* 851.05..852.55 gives 0.848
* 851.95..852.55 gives 0.846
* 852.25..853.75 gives 0.845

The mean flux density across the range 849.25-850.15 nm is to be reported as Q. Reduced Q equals 0.853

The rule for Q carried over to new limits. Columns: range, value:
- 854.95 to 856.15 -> 0.8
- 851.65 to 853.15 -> 0.842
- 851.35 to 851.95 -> 0.85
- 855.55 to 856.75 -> 0.823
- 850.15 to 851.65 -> 0.85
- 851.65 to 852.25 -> 0.847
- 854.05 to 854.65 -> 0.839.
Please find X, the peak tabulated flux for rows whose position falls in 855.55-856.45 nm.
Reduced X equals 0.8339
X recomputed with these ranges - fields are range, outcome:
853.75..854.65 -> 0.8487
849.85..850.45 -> 0.8389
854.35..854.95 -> 0.8312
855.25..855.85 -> 0.8074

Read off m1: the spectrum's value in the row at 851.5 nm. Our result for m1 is 0.852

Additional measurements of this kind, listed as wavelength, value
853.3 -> 0.8537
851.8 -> 0.8471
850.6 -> 0.8545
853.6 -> 0.8564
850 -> 0.8348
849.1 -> 0.8639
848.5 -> 0.8558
